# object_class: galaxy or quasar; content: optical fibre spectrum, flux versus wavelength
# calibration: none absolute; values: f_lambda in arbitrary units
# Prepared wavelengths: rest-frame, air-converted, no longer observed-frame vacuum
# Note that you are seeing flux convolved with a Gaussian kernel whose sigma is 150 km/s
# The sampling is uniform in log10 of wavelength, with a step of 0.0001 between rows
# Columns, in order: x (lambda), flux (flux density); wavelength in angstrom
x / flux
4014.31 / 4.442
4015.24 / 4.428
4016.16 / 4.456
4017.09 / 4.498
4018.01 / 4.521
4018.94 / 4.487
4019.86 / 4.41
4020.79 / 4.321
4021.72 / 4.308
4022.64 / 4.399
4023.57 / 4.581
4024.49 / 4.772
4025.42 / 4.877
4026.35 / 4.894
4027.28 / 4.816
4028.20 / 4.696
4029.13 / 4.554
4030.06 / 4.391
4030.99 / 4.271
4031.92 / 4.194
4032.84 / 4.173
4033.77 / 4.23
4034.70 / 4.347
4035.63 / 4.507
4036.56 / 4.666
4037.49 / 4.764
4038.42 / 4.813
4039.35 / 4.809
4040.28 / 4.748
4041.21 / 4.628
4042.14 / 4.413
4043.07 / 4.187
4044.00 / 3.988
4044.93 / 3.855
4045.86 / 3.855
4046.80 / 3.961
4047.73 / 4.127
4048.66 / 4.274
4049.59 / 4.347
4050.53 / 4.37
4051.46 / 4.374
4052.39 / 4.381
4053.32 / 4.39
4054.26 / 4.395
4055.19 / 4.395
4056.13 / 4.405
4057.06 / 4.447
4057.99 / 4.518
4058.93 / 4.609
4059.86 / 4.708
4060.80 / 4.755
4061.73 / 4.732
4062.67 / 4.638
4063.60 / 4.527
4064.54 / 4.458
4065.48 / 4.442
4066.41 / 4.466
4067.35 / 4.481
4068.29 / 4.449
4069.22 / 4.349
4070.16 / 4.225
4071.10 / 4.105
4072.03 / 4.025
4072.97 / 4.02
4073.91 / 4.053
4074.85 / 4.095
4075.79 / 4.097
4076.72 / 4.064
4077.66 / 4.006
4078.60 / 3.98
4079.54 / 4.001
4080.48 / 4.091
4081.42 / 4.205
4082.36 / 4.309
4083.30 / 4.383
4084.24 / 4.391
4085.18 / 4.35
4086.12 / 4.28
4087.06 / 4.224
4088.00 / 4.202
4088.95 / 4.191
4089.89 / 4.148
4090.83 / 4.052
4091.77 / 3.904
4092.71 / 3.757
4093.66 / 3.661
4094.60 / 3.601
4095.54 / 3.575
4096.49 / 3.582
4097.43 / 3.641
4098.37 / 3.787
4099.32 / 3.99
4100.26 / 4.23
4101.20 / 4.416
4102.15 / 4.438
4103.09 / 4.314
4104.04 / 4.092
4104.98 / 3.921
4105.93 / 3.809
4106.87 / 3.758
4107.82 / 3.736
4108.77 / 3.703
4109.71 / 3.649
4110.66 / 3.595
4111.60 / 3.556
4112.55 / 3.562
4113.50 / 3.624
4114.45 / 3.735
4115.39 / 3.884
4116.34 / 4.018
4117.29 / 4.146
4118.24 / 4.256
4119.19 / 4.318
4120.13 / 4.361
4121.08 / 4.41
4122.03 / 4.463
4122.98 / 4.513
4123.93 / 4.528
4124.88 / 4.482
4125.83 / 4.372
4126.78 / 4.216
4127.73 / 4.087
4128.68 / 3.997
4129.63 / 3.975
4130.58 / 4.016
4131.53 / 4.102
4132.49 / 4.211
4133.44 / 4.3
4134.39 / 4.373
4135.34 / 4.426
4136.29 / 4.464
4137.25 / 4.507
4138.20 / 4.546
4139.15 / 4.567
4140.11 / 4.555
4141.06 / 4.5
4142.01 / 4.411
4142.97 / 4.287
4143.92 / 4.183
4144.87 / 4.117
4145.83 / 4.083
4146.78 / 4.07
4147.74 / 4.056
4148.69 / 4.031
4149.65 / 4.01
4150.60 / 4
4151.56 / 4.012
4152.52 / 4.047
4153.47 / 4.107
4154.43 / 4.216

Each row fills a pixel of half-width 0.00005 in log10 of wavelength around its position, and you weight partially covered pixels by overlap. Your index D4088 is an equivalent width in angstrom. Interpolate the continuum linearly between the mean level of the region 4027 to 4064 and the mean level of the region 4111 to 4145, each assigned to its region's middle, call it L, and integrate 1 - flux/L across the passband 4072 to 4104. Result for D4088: 1.9 angstrom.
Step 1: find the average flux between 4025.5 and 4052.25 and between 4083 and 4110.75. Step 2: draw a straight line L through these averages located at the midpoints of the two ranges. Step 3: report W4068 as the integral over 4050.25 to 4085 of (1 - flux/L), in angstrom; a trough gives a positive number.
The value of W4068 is -1.12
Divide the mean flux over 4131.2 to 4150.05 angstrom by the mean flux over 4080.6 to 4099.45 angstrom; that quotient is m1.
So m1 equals 1.1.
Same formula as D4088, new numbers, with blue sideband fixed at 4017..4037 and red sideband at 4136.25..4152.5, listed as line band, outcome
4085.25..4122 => 3.1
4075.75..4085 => 0.5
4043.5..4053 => 0.6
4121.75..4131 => 0.0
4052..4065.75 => -0.3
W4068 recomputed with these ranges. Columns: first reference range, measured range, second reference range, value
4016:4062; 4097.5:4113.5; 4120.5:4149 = 1.7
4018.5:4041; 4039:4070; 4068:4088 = -0.4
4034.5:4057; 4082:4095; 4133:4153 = 0.7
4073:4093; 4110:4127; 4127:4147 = 0.5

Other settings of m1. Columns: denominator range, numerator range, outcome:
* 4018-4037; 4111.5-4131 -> 0.92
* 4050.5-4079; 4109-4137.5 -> 0.95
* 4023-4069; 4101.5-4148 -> 0.93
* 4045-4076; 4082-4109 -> 0.92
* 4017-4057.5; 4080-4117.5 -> 0.89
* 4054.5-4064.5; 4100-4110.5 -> 0.87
